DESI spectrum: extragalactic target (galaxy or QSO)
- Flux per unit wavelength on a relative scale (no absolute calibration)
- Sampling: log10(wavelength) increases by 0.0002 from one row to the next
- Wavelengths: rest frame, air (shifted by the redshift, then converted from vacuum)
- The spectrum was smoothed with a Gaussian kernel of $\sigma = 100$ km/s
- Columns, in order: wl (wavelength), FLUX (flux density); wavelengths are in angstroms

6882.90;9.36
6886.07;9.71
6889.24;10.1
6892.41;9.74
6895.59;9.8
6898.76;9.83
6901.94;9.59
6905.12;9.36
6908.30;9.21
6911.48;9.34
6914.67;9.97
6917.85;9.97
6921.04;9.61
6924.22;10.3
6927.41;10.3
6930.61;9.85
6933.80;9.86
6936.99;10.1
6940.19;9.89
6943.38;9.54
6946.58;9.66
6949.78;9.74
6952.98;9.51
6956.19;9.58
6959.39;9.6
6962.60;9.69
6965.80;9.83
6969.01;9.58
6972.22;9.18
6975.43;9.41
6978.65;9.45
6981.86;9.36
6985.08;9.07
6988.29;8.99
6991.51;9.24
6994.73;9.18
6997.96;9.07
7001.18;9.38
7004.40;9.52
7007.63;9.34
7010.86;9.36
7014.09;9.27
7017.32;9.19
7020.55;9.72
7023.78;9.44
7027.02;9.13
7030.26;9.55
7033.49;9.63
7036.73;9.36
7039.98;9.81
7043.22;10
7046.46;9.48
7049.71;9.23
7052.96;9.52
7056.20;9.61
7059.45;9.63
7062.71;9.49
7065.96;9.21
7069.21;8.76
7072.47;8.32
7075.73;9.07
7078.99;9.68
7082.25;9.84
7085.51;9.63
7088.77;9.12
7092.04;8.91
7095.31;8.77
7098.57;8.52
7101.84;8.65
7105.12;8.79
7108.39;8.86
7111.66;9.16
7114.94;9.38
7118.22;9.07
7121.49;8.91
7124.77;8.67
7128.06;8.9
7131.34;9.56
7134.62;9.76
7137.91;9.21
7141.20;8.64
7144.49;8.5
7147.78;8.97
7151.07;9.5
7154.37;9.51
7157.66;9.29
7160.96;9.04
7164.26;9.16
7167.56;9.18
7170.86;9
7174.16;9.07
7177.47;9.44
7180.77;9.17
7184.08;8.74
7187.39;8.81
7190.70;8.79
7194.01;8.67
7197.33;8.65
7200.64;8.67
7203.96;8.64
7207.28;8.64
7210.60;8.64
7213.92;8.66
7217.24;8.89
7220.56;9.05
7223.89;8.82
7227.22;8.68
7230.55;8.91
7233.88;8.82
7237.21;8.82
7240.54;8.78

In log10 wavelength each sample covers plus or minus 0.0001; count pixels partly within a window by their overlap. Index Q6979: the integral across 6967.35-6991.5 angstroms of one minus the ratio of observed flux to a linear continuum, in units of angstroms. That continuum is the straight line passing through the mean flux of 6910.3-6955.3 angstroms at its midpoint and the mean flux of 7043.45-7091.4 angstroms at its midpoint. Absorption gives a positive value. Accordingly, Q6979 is 0.93 angstroms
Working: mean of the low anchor 9.83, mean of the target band 9.29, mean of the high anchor 9.34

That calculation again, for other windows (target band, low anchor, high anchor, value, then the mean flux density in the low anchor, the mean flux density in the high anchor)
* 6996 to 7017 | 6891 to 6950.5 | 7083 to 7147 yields 0.3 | 9.77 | 9.01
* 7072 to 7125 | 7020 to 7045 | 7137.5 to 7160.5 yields 1.4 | 9.57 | 9.08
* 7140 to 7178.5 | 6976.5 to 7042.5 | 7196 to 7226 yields -0.9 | 9.36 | 8.74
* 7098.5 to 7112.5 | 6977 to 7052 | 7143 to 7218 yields 0.5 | 9.38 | 8.94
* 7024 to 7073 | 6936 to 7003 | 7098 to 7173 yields -0.7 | 9.47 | 9.06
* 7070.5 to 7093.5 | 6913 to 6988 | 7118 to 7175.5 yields 0.2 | 9.68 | 9.11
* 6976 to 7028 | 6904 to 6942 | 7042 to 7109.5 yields 1.1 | 9.82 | 9.19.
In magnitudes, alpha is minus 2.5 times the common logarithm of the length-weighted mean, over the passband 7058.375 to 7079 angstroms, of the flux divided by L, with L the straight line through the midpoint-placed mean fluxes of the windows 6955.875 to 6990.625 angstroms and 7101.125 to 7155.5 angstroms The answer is 0.01 mag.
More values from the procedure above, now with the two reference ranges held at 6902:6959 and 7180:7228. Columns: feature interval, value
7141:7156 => -0.012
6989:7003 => 0.035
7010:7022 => 0.006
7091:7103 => 0.053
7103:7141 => -0.004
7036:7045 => -0.046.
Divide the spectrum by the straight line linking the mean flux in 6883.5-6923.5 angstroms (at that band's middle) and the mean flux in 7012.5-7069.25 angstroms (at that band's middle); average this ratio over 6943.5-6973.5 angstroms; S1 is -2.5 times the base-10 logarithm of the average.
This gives 0.00 mag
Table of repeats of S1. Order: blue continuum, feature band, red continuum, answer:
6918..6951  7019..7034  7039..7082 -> 0.00 mag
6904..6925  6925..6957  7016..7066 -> -0.02 mag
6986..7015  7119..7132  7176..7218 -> 0.00 mag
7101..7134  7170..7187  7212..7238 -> -0.02 mag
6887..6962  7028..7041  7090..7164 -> -0.02 mag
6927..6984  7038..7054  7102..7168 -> -0.03 mag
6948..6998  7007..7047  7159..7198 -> -0.02 mag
